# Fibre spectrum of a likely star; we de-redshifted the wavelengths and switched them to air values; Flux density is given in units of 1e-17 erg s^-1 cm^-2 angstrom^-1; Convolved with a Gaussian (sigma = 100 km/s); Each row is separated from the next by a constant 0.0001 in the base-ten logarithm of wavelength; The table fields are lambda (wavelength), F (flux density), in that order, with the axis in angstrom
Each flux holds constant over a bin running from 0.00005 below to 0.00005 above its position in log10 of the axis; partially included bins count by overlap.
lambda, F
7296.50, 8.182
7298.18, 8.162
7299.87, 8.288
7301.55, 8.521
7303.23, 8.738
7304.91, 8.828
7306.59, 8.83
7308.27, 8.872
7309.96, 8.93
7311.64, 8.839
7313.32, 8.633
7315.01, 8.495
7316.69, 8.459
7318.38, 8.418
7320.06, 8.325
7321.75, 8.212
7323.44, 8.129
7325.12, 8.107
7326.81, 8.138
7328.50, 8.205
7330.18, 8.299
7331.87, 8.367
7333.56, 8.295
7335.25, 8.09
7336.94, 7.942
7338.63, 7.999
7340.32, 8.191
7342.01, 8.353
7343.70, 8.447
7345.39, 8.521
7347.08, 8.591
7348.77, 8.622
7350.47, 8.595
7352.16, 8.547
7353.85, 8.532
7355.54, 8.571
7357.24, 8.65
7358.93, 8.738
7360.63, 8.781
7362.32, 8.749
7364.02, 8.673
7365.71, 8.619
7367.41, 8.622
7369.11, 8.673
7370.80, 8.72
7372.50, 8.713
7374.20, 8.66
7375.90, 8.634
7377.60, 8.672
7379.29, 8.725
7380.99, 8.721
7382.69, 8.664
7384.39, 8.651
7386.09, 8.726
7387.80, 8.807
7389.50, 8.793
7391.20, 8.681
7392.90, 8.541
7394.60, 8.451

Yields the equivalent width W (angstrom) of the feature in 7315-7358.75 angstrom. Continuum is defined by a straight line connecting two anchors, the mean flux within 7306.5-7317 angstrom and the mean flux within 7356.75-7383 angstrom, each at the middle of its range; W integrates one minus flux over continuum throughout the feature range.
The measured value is 1.8 angstrom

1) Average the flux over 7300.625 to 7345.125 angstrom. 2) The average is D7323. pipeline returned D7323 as 8.41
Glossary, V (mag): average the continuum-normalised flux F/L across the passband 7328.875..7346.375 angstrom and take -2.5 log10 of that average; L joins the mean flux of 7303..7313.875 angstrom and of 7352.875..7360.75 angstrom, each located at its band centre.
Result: 0.06 mag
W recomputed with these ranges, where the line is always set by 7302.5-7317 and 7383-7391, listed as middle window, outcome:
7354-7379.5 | 0.2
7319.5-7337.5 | 1.1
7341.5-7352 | 0.3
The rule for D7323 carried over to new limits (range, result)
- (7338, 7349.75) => 8.4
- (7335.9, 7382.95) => 8.57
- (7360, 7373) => 8.69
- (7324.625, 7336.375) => 8.21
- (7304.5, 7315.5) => 8.78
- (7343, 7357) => 8.56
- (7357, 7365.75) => 8.72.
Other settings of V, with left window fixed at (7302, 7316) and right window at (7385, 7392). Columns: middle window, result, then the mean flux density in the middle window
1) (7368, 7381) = 0.01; 8.69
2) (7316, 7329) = 0.07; 8.24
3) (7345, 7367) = 0.01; 8.63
